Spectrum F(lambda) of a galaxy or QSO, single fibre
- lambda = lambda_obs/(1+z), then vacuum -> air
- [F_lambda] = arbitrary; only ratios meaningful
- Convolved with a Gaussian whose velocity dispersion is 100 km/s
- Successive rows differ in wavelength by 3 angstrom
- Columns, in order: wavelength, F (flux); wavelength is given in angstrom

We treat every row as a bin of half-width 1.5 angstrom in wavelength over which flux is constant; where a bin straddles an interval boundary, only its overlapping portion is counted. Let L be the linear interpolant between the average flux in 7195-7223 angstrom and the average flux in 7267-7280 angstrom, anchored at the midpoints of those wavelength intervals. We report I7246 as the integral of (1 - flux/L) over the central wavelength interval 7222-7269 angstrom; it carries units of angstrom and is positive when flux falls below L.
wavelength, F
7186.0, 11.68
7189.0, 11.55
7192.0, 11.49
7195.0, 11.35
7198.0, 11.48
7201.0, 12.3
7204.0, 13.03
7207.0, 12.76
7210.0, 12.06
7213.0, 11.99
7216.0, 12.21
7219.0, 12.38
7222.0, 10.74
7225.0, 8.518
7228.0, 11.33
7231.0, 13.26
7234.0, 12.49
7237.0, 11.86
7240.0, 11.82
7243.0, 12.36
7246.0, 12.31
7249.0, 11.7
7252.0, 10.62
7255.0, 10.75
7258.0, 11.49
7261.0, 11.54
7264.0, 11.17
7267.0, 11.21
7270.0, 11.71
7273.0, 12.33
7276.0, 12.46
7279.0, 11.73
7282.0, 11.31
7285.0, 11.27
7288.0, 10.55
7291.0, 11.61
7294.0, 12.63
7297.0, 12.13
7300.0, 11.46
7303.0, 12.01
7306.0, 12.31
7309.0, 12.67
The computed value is 2.1 angstrom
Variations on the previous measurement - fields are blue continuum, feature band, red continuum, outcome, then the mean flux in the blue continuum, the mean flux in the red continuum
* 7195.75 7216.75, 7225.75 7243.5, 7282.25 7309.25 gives 0.1 angstrom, 12.2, 11.8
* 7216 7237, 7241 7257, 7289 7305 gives 0.1 angstrom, 11.5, 11.9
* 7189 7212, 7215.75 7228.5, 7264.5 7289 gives 1.1 angstrom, 12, 11.6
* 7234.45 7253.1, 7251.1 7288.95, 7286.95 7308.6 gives 1.4 angstrom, 11.8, 11.9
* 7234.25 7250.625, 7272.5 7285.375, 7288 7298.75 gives 0.1 angstrom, 12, 11.9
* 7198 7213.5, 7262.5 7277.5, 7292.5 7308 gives 0.5 angstrom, 12.4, 12.1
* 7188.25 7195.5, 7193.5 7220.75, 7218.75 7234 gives -1.9 angstrom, 11.5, 11.3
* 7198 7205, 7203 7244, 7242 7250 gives 1.2 angstrom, 12.4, 12.1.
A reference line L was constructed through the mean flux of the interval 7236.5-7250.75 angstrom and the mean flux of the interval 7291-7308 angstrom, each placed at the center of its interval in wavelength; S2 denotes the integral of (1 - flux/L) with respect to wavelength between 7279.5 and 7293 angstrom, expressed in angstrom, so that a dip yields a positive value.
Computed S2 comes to 0.9 angstrom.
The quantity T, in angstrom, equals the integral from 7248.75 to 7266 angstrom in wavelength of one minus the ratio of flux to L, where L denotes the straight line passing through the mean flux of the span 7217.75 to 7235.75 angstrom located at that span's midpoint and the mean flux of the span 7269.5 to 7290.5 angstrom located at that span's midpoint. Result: 0.6 angstrom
